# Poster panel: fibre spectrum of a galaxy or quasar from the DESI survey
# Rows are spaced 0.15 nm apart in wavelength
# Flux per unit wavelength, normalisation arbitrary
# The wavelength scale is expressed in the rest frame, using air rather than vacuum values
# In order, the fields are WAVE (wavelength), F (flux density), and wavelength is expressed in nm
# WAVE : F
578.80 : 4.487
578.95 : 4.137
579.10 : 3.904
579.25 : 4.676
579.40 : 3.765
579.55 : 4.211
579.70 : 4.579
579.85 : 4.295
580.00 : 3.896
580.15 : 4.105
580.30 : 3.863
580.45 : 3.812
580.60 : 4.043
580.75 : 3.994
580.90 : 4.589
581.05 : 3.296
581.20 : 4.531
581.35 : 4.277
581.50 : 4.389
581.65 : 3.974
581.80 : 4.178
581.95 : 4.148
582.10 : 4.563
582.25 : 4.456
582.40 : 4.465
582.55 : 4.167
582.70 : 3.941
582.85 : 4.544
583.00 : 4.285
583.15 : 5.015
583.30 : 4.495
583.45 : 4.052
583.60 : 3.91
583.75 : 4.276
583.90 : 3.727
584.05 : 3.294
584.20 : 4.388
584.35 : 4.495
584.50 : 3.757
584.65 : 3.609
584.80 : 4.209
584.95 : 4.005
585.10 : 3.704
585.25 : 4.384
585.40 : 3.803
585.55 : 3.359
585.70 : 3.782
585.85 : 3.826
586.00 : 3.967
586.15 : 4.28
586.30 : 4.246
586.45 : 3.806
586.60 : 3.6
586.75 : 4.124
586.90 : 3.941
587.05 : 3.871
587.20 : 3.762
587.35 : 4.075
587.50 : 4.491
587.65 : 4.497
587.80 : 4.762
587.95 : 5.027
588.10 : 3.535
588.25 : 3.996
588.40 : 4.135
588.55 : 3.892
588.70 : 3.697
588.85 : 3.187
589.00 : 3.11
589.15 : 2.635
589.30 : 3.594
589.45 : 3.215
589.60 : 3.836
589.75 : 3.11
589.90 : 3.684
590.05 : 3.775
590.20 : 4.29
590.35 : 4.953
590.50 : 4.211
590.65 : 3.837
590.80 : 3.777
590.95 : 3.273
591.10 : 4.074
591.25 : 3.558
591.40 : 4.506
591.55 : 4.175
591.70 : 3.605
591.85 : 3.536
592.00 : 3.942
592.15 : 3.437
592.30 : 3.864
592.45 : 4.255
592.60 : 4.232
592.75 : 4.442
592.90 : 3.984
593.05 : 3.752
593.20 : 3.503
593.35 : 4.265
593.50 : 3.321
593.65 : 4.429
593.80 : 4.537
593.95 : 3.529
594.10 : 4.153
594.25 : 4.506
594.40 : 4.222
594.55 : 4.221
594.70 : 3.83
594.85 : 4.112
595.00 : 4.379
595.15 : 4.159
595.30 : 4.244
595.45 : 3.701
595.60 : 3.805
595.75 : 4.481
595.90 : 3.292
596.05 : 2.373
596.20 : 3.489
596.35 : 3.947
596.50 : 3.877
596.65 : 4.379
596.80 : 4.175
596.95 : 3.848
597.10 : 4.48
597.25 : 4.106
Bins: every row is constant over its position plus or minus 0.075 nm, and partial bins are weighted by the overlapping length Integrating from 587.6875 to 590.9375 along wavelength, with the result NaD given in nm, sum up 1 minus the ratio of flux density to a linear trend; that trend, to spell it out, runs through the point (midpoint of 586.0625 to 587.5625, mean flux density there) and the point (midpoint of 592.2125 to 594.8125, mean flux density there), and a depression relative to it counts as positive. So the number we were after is 0.17 nm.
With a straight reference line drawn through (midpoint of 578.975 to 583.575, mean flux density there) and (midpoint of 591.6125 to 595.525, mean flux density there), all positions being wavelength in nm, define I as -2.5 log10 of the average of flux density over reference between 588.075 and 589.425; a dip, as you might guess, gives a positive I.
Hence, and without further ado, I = 0.16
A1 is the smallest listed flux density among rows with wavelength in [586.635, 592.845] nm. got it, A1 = 2.635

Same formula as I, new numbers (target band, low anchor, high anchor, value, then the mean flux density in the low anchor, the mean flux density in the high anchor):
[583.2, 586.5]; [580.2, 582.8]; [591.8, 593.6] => 0.03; 4.16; 3.89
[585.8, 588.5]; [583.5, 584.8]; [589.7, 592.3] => -0.05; 3.95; 3.87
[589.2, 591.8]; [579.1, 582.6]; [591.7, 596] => 0.06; 4.18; 3.99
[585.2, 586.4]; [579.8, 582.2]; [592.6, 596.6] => 0.03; 4.12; 3.95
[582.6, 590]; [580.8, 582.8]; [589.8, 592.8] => 0.04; 4.23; 3.96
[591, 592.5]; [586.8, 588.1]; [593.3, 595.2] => 0.08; 4.26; 4.13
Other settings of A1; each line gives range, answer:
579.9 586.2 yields 3.294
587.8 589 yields 3.11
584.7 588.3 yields 3.359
